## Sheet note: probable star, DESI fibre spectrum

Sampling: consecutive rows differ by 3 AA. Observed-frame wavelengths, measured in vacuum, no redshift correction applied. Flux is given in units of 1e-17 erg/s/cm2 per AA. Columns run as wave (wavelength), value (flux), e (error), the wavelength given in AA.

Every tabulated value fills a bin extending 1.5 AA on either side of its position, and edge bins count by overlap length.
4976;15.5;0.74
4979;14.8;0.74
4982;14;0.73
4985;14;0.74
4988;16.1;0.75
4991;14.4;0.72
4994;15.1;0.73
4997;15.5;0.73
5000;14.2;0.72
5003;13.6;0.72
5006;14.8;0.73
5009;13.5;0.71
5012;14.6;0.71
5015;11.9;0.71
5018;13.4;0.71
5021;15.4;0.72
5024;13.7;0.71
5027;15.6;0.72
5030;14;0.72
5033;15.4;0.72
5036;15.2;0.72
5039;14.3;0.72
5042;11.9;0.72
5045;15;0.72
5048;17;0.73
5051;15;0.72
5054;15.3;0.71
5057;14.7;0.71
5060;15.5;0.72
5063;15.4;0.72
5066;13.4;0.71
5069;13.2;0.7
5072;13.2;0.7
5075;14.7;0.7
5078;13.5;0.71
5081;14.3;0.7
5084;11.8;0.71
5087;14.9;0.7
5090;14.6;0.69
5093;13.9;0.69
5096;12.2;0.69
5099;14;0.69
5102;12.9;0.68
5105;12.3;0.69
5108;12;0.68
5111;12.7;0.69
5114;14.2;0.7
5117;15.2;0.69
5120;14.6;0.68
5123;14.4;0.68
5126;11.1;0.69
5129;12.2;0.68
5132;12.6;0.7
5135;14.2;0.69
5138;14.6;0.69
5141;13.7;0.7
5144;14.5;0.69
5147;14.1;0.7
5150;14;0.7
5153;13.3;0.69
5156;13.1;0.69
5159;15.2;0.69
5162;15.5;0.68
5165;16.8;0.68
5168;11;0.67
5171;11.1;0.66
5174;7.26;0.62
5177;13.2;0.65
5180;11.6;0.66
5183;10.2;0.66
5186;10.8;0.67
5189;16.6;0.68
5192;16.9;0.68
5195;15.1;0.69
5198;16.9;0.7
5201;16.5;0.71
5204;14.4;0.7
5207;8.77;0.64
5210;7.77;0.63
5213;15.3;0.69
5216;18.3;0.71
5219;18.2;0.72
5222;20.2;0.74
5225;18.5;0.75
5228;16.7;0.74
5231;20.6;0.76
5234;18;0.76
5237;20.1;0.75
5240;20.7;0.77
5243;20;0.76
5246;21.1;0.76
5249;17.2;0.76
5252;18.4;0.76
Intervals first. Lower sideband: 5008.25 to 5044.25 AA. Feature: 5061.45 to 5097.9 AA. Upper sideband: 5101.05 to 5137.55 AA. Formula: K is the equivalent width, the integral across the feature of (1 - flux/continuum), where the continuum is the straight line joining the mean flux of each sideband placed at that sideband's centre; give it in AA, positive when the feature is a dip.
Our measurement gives -0.4 AA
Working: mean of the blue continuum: 14.1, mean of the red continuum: 13.2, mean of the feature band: 13.8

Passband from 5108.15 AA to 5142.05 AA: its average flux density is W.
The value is 13.5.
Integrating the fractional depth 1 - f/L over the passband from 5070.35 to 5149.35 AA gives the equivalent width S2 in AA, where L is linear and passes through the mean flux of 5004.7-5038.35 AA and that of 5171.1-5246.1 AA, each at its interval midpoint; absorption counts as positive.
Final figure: 7.1 AA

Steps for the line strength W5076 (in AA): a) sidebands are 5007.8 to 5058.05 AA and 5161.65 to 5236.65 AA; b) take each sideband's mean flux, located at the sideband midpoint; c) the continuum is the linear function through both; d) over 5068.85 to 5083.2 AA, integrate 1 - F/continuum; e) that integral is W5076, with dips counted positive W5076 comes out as 0.8 AA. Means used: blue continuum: 14.5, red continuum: 14.7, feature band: 13.7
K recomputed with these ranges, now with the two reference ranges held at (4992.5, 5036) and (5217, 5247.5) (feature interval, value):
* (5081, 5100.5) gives 3.0 AA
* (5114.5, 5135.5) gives 4.3 AA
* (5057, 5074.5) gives 1.5 AA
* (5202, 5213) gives 4.4 AA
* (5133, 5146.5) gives 2.4 AA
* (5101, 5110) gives 2.2 AA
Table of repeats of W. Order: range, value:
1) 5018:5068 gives 14.7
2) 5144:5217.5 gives 13.5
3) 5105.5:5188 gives 13.1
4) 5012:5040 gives 14.3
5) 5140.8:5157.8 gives 13.8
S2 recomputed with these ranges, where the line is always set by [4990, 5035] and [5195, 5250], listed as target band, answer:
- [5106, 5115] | 1.60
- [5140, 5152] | 1.53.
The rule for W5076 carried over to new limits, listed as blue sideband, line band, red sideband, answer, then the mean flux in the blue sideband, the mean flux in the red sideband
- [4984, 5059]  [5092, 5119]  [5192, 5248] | 4.0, 14.6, 17.1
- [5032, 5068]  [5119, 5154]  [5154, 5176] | -0.7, 14.8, 12.9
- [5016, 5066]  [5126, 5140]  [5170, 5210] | 0.4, 14.7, 12.9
